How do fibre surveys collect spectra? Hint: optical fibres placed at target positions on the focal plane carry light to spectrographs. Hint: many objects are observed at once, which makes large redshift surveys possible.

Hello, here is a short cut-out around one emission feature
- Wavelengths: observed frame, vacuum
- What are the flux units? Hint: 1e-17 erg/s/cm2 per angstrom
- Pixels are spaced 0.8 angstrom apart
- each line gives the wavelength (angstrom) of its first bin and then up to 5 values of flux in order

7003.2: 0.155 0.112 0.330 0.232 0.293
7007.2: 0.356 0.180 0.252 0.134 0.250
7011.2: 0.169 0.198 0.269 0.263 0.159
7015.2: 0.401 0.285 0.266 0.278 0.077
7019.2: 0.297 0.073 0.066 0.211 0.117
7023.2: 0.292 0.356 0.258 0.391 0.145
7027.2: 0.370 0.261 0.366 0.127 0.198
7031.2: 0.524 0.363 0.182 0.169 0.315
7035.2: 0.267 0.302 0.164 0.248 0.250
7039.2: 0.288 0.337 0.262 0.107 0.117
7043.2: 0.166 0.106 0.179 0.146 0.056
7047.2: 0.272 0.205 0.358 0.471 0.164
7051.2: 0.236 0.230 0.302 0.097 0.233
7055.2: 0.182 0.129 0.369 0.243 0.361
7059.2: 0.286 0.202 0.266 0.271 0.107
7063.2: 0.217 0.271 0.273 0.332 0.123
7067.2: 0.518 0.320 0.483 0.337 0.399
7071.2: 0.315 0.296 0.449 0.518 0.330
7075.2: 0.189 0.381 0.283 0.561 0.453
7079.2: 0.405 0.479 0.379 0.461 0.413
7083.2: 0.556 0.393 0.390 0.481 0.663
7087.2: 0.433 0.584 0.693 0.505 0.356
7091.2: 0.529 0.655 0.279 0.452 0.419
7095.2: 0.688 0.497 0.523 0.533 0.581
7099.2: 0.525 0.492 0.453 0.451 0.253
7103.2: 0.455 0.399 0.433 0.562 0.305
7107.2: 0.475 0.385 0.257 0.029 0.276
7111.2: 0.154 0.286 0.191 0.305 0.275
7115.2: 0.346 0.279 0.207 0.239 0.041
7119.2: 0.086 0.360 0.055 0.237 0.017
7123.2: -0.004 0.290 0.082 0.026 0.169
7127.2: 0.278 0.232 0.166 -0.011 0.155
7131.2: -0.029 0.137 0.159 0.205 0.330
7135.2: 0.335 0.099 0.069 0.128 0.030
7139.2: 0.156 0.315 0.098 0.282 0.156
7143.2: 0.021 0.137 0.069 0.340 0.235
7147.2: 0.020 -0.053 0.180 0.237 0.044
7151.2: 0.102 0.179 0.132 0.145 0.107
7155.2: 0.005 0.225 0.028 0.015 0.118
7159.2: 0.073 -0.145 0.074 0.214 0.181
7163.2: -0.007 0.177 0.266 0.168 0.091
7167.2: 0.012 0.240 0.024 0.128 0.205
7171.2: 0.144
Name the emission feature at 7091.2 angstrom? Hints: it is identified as C III]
